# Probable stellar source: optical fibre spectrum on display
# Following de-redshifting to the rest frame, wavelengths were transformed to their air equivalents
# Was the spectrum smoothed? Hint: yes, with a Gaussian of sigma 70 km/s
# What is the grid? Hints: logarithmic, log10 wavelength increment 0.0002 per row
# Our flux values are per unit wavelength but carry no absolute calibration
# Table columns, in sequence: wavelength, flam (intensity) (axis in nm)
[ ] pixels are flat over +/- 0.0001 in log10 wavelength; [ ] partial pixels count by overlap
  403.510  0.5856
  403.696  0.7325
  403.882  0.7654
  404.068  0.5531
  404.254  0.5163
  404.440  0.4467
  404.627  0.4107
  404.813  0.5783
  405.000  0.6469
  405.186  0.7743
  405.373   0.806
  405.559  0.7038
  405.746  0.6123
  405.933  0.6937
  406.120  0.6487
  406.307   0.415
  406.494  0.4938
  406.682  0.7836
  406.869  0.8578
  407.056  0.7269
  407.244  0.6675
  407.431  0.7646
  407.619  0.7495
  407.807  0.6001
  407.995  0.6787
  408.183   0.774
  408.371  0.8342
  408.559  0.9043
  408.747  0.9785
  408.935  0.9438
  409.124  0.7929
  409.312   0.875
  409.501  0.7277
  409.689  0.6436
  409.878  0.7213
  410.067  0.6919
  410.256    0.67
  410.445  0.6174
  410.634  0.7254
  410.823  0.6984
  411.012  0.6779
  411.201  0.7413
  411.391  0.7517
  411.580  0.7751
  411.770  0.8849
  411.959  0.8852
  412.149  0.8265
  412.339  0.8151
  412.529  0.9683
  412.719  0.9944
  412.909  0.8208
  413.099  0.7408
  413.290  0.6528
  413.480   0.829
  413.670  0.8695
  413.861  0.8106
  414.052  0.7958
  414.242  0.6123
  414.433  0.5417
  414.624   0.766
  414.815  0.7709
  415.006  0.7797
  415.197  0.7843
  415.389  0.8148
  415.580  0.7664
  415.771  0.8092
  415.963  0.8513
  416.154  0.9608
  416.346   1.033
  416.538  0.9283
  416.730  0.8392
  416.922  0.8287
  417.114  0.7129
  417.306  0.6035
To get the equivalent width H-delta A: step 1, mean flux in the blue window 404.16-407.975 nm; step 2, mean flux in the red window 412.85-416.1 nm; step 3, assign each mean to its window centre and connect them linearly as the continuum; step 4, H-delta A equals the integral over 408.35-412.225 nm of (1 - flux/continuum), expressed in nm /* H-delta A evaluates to -0.40 nm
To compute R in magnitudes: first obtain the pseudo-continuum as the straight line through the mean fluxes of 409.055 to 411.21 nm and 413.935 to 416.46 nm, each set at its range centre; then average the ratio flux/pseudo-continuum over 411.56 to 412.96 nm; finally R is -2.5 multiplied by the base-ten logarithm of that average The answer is -0.18 mag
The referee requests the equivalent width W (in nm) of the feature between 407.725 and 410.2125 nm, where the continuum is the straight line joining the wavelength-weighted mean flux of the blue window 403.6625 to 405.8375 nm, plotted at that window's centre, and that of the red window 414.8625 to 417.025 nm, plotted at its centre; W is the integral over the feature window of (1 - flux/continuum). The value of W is -0.244 nm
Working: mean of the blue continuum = 0.626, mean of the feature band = 0.78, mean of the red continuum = 0.852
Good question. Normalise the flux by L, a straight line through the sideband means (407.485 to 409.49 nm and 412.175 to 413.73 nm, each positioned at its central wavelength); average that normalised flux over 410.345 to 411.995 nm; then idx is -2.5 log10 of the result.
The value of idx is 0.11 mag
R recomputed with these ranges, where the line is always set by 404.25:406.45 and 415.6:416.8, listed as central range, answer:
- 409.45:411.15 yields 0.078 mag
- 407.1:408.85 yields -0.143 mag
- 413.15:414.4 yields 0.111 mag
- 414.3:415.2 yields 0.194 mag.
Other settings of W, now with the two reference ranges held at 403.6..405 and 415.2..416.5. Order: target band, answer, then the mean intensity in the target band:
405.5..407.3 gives -0.08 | 0.659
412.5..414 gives -0.05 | 0.829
